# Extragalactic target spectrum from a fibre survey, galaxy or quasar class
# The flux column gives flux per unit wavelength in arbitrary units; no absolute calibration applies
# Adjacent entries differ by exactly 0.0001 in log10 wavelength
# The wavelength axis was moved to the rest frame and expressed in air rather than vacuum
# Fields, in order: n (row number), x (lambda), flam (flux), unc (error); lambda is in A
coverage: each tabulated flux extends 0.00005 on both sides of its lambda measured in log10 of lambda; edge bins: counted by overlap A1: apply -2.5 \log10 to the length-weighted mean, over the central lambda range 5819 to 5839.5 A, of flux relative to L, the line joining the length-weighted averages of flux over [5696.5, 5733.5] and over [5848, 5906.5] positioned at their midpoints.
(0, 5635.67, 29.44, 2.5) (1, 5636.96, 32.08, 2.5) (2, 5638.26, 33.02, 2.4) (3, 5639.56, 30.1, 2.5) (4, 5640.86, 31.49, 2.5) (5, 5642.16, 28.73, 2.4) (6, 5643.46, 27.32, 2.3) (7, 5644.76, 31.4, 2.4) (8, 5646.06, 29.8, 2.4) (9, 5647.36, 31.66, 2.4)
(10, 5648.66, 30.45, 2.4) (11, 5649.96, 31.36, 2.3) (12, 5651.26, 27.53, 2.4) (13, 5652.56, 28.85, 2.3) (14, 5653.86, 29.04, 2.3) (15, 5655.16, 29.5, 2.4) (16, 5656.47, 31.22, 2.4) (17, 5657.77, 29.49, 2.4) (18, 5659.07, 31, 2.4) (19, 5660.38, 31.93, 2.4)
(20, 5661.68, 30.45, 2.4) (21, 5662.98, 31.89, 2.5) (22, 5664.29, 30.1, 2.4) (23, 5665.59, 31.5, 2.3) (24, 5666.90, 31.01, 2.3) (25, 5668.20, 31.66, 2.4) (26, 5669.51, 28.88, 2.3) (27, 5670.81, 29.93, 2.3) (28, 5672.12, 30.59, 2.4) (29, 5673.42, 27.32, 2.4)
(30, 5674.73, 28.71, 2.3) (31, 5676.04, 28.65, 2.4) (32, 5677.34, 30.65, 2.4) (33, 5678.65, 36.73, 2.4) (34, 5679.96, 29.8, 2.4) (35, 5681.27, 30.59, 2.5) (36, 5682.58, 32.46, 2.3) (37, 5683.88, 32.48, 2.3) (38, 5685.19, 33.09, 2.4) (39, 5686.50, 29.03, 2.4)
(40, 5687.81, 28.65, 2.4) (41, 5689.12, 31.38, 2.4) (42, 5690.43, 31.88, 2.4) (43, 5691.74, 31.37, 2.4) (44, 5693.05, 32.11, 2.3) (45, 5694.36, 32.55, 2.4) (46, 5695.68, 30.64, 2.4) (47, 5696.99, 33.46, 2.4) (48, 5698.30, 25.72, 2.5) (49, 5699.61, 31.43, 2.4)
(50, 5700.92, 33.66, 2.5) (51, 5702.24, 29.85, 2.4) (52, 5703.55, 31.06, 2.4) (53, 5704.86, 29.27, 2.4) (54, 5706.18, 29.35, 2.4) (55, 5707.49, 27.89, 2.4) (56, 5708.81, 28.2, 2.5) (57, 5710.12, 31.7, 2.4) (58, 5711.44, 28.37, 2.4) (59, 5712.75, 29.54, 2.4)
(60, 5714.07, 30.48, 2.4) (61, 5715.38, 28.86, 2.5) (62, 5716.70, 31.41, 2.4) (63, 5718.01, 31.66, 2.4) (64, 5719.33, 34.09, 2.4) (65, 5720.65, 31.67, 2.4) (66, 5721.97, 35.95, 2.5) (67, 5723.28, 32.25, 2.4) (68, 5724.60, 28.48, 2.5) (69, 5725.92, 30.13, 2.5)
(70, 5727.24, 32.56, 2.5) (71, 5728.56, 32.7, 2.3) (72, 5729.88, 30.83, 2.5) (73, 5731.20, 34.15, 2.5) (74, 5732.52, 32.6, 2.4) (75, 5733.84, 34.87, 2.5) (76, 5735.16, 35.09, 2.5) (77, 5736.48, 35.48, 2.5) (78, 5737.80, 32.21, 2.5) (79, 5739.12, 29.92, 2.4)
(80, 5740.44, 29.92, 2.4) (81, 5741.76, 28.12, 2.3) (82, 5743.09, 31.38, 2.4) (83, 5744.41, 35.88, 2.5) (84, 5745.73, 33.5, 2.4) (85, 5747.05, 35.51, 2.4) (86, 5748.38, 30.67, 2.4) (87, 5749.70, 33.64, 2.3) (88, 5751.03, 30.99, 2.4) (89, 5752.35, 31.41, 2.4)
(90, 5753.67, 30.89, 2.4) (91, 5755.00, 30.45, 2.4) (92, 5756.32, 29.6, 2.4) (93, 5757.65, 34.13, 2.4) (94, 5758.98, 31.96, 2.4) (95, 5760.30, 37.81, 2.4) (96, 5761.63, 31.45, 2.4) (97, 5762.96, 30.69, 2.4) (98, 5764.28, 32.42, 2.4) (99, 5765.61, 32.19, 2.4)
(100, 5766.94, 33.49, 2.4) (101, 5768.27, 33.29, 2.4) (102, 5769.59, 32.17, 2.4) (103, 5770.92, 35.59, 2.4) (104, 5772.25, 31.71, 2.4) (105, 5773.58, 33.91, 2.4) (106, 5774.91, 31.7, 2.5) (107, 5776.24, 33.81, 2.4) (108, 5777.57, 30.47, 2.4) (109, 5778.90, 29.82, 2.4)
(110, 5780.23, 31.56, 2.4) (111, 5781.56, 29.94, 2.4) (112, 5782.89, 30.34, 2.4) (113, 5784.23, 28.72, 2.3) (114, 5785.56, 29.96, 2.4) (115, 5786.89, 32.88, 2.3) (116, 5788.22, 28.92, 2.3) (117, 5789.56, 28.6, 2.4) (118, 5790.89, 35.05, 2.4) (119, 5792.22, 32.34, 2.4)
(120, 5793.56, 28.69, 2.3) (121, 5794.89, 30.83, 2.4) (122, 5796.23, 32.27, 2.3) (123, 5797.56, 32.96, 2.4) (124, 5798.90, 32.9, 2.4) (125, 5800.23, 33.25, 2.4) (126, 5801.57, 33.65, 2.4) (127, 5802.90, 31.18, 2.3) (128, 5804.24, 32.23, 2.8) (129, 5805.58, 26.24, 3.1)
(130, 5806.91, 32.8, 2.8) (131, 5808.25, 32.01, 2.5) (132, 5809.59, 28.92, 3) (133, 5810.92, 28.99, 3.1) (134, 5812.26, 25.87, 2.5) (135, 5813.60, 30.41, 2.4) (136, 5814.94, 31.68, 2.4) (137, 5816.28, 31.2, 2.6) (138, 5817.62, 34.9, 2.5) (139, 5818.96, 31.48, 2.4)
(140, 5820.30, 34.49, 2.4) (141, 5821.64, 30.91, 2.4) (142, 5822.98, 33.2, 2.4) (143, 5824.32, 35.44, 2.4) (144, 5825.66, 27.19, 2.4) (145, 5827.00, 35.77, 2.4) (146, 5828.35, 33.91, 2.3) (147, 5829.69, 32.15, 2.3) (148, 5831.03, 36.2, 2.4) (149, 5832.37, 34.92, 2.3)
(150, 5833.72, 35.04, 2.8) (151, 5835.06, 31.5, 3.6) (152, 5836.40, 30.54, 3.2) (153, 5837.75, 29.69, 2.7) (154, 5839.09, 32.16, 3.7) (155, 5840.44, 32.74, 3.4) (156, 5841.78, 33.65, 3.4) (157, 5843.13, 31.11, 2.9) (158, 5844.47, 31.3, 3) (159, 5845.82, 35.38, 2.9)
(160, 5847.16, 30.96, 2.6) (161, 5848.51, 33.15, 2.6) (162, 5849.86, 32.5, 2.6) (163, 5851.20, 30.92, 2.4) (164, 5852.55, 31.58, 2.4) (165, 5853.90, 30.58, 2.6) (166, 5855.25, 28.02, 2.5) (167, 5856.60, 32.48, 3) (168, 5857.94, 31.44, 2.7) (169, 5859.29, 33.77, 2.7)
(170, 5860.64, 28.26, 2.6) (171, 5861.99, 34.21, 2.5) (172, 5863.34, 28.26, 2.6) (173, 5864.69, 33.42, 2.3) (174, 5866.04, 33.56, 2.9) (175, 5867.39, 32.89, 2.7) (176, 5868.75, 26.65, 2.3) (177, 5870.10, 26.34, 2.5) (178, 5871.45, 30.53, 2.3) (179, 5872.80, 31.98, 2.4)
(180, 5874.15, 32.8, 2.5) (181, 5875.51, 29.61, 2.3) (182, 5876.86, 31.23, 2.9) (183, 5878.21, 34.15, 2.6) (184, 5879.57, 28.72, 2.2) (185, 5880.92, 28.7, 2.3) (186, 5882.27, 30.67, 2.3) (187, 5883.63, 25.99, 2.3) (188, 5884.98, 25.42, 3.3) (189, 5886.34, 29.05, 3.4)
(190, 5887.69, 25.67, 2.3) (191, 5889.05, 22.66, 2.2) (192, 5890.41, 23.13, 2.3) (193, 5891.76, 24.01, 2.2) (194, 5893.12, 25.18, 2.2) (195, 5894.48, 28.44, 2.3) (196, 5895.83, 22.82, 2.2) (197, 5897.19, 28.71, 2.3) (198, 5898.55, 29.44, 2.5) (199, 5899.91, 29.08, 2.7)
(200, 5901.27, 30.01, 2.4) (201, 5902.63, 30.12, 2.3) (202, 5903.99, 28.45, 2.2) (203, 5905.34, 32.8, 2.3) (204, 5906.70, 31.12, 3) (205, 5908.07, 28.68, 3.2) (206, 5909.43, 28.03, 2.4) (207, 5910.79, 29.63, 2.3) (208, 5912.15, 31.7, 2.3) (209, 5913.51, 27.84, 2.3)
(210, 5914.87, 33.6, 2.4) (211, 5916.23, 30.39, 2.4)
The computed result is -0.10 mag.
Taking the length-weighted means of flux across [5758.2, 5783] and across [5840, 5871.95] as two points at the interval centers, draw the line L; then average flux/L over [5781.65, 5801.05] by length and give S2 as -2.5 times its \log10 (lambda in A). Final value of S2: 0.03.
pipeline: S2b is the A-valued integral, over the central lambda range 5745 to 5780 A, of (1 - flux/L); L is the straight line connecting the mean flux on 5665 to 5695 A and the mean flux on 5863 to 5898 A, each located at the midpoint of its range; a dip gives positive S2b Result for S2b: -2.94 A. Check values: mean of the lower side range 30.9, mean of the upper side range 28.5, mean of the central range 32.4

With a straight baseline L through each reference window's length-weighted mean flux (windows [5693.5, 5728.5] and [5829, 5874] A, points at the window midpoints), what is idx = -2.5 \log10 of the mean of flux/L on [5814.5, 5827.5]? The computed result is -0.04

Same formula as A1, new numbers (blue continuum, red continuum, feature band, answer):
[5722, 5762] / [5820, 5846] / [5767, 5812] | 0.04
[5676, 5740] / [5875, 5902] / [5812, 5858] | -0.12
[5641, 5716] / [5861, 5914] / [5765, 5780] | -0.10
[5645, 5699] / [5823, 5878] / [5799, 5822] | 0.01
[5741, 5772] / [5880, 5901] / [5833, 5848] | -0.12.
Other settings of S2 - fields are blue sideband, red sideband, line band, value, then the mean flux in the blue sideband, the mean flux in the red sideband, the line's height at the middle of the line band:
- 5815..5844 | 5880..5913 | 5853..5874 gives -0.02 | 32.7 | 27.9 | 30.3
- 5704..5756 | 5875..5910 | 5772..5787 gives -0.02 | 31.6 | 28.1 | 30.5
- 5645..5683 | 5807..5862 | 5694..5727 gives 0.00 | 30.4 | 31.9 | 30.8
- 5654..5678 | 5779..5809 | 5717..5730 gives -0.05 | 30.2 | 31.2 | 30.7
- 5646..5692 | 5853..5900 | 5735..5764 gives -0.08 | 30.6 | 29.1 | 30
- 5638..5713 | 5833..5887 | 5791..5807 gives -0.03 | 30.5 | 31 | 30.8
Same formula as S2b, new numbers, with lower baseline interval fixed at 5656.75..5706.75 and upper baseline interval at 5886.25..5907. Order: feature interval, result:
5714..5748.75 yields -2.6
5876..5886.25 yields -0.6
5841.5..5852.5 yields -1.6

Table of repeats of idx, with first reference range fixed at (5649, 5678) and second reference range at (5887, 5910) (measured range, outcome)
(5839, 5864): -0.13 mag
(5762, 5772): -0.13 mag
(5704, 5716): 0.01 mag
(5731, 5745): -0.12 mag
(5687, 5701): -0.05 mag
